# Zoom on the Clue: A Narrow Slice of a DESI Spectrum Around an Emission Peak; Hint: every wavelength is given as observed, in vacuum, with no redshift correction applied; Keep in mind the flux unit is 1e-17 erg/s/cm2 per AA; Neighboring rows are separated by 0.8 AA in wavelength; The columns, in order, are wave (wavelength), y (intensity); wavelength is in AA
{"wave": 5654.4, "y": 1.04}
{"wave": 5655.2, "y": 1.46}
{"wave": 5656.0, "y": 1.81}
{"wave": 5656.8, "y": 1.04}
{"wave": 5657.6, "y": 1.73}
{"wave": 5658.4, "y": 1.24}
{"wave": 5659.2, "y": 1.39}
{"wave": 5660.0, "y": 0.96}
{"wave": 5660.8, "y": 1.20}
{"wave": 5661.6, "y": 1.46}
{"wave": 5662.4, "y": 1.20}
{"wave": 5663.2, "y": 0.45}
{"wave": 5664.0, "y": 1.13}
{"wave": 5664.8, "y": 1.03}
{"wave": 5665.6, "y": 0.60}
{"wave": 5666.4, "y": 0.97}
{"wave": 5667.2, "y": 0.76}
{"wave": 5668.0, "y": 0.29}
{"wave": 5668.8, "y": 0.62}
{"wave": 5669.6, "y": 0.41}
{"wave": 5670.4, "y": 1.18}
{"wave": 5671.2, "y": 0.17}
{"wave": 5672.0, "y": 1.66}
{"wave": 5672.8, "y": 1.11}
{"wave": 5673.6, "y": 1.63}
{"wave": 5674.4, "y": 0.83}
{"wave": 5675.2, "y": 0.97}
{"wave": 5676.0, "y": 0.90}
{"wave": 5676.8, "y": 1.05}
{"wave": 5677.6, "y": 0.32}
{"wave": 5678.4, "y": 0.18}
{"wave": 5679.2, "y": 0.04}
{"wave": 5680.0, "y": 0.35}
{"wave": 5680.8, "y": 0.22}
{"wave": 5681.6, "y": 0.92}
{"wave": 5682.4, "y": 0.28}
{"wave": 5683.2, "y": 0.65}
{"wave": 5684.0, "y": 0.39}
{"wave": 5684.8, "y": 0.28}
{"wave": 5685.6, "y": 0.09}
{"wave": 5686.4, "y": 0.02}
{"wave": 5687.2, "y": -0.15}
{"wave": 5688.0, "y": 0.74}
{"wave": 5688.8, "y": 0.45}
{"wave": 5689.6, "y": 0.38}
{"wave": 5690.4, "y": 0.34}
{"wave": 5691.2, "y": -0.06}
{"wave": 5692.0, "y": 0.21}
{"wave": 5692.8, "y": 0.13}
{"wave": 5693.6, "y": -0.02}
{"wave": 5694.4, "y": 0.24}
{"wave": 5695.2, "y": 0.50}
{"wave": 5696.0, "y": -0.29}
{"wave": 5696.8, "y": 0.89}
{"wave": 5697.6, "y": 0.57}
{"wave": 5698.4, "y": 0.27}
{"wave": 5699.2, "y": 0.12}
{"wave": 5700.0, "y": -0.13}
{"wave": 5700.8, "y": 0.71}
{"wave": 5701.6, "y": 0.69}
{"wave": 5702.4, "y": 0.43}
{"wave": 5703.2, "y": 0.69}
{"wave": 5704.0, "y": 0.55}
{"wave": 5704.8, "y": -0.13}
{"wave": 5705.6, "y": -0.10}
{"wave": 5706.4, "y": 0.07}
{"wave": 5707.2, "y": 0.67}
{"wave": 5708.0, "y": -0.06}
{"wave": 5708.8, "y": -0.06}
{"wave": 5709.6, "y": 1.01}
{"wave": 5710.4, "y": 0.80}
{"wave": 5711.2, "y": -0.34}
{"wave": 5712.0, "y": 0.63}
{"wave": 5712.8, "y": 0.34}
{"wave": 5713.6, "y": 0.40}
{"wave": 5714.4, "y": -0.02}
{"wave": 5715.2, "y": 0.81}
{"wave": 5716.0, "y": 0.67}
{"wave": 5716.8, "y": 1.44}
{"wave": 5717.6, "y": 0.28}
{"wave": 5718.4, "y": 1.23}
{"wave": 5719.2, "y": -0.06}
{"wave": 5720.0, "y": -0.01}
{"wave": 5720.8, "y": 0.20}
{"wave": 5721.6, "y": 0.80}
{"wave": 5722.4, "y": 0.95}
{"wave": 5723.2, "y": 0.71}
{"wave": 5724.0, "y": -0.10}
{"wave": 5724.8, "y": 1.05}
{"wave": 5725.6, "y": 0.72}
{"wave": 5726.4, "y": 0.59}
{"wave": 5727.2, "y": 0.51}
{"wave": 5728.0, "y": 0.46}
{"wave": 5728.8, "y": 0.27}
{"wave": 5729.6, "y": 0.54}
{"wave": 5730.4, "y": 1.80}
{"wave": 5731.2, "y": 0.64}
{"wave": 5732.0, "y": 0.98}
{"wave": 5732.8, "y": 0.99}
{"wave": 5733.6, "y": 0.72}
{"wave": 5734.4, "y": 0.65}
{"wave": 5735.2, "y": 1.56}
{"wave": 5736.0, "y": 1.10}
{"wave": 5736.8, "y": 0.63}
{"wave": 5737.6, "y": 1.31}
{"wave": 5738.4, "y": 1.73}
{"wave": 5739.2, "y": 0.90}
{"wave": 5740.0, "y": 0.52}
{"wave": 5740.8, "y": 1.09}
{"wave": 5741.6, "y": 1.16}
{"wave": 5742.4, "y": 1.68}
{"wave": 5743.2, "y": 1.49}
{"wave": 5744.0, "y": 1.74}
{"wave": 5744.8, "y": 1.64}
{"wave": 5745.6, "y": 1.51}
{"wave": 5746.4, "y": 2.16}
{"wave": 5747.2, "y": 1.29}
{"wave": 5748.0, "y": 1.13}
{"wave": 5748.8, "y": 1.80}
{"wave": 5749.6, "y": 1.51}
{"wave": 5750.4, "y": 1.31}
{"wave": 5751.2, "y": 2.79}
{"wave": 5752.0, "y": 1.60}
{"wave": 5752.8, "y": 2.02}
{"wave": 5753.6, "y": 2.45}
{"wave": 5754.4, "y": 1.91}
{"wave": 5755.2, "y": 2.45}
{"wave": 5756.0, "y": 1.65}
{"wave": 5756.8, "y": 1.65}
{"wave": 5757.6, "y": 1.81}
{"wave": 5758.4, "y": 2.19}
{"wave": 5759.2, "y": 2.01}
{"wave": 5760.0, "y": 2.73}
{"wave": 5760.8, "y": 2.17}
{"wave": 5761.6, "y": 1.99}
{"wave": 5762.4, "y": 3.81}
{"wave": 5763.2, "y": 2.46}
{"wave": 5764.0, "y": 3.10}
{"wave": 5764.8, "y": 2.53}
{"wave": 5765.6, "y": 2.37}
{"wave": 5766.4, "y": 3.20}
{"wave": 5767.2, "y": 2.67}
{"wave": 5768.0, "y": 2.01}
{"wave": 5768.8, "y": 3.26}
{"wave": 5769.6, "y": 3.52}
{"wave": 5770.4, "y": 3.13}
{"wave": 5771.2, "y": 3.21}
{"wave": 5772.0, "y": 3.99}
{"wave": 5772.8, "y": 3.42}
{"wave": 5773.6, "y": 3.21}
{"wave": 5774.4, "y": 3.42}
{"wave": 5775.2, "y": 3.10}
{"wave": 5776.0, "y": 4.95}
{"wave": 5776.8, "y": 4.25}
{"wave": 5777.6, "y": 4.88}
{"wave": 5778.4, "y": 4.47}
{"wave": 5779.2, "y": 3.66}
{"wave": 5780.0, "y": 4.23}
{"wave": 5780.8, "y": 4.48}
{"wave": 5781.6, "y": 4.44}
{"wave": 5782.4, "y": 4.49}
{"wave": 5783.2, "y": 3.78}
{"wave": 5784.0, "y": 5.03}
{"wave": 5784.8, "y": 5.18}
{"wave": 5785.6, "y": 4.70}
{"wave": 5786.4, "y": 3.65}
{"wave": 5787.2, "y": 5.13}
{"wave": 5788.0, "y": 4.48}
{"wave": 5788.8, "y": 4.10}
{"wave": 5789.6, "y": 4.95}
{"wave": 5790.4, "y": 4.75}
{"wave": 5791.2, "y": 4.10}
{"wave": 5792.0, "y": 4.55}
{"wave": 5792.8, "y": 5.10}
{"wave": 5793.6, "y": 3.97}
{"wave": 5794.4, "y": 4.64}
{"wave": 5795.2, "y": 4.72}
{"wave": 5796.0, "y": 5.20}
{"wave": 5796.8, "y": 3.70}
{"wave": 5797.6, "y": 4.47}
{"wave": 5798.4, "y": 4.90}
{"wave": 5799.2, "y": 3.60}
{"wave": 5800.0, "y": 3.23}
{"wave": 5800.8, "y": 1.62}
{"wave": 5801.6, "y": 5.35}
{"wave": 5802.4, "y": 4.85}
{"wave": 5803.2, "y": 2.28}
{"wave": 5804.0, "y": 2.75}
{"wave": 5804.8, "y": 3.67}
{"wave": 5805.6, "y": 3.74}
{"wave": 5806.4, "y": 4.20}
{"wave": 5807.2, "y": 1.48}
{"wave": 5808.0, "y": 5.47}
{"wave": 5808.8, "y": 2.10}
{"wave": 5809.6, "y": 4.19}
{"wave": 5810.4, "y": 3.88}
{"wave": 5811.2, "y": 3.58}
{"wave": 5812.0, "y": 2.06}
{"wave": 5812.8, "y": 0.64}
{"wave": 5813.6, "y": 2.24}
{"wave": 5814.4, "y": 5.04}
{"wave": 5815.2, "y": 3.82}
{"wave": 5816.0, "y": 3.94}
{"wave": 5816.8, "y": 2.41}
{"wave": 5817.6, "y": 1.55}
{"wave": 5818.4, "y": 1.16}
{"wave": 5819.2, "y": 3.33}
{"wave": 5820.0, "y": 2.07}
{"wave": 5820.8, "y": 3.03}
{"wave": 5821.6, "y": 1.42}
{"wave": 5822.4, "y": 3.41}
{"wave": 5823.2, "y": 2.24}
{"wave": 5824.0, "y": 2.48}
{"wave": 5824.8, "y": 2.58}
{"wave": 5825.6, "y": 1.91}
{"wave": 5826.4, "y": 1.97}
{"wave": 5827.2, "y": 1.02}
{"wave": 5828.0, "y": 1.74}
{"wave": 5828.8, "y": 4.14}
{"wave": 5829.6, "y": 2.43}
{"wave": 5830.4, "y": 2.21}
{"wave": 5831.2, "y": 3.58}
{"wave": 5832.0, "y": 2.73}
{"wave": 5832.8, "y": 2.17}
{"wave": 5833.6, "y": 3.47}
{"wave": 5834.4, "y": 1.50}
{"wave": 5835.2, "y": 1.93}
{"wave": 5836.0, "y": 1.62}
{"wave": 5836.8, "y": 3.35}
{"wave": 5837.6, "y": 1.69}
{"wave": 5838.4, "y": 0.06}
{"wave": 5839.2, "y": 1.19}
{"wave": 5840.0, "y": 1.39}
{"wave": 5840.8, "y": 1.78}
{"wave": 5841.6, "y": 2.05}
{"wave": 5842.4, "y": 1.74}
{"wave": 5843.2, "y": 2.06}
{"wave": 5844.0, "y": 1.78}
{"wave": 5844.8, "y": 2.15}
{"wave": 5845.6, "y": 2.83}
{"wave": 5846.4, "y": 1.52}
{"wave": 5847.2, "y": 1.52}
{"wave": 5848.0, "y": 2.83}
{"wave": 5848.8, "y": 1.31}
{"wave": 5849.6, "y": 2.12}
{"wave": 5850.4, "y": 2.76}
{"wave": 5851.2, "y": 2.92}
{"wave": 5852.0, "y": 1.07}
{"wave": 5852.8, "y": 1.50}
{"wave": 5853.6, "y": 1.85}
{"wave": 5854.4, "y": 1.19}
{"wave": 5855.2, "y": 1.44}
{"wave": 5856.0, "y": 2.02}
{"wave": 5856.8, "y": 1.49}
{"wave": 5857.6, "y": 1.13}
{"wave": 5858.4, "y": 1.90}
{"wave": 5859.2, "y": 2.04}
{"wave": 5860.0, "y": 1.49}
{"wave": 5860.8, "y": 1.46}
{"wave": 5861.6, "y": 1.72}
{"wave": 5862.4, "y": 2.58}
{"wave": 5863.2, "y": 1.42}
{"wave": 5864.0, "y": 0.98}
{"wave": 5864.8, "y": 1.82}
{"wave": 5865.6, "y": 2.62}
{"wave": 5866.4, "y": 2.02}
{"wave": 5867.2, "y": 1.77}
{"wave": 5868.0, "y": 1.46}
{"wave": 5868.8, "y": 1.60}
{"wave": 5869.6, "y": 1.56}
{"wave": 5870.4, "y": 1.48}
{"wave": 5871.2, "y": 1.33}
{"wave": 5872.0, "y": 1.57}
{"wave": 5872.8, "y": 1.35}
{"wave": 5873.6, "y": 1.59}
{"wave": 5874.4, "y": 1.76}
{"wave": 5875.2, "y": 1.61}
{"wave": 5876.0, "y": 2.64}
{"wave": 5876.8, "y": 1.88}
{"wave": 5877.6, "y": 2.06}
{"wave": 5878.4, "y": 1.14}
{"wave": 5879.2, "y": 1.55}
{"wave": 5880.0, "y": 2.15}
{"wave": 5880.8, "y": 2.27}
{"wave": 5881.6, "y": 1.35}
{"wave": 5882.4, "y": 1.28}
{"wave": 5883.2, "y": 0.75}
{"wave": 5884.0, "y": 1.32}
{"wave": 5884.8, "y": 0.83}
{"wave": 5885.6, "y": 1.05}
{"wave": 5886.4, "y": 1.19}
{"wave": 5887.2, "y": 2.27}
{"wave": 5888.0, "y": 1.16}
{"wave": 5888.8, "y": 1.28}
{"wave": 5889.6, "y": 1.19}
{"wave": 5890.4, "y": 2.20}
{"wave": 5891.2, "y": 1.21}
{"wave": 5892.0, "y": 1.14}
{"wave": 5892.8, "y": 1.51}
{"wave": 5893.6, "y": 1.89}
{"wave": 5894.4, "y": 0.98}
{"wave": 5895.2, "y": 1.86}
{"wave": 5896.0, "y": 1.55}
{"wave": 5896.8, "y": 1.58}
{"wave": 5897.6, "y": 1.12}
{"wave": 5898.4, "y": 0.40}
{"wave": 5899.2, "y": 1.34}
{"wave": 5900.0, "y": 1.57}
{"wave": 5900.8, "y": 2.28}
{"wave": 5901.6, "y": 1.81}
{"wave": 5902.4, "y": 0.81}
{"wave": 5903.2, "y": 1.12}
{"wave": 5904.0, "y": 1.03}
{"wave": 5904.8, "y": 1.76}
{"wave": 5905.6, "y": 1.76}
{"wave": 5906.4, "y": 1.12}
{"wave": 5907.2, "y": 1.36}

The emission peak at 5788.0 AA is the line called C IV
